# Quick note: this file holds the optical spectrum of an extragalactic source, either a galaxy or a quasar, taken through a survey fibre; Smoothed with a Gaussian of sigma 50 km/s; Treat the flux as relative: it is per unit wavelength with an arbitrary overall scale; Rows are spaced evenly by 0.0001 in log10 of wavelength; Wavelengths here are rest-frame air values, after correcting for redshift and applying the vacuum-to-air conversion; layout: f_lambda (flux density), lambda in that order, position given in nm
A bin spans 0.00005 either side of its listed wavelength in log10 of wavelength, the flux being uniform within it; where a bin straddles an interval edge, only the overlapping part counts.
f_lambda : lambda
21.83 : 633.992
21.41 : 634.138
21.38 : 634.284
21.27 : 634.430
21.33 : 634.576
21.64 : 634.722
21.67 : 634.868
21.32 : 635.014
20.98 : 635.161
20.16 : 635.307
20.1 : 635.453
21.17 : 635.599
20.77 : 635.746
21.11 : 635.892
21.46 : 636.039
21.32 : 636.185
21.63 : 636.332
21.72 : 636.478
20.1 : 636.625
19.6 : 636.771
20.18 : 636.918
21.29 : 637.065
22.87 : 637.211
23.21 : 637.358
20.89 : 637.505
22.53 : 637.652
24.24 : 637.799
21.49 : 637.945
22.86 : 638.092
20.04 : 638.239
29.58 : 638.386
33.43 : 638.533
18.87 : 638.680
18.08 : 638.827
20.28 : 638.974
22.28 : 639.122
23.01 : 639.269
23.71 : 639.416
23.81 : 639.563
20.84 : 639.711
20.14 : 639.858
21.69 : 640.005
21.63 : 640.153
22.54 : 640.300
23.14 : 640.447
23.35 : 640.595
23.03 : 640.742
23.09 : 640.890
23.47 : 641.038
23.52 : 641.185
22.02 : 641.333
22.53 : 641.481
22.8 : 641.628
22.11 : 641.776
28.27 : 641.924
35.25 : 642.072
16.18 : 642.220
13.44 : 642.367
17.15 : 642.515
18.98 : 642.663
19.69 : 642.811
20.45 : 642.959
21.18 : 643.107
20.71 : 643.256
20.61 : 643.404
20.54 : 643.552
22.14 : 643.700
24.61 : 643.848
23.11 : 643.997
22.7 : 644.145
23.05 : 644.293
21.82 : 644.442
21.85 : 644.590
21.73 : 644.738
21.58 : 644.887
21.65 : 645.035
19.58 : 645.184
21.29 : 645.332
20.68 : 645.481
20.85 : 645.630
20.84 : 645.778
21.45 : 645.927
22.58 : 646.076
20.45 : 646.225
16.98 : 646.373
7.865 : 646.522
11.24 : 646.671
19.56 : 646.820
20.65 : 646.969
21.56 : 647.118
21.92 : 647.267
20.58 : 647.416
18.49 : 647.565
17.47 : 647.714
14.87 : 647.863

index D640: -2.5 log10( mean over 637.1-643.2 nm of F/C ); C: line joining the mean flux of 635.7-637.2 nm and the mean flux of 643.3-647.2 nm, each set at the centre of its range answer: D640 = -0.08 mag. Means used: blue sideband 21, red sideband 20.4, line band 22.4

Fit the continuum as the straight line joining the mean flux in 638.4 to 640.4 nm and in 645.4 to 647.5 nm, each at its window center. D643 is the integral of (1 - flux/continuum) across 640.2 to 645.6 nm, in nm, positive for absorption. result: -0.285 nm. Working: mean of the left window 22.6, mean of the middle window 21.9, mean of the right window 19.1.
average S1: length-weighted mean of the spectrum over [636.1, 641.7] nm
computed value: 22.4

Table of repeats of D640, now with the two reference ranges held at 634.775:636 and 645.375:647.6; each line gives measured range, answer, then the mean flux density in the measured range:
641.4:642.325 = -0.212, 24.1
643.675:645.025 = -0.158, 22.5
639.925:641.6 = -0.137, 22.7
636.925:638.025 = -0.084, 22.2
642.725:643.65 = -0.049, 20.5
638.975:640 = -0.095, 22.1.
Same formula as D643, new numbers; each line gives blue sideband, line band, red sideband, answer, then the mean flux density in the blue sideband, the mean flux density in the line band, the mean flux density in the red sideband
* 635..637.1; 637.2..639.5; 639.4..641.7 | -0.13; 20.8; 23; 22.6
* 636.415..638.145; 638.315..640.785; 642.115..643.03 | -0.32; 21.7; 22.9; 18.2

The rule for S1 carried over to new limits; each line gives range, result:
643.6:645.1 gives 22.4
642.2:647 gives 20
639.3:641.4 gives 22.6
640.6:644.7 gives 22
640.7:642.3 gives 23.8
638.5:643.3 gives 22.1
